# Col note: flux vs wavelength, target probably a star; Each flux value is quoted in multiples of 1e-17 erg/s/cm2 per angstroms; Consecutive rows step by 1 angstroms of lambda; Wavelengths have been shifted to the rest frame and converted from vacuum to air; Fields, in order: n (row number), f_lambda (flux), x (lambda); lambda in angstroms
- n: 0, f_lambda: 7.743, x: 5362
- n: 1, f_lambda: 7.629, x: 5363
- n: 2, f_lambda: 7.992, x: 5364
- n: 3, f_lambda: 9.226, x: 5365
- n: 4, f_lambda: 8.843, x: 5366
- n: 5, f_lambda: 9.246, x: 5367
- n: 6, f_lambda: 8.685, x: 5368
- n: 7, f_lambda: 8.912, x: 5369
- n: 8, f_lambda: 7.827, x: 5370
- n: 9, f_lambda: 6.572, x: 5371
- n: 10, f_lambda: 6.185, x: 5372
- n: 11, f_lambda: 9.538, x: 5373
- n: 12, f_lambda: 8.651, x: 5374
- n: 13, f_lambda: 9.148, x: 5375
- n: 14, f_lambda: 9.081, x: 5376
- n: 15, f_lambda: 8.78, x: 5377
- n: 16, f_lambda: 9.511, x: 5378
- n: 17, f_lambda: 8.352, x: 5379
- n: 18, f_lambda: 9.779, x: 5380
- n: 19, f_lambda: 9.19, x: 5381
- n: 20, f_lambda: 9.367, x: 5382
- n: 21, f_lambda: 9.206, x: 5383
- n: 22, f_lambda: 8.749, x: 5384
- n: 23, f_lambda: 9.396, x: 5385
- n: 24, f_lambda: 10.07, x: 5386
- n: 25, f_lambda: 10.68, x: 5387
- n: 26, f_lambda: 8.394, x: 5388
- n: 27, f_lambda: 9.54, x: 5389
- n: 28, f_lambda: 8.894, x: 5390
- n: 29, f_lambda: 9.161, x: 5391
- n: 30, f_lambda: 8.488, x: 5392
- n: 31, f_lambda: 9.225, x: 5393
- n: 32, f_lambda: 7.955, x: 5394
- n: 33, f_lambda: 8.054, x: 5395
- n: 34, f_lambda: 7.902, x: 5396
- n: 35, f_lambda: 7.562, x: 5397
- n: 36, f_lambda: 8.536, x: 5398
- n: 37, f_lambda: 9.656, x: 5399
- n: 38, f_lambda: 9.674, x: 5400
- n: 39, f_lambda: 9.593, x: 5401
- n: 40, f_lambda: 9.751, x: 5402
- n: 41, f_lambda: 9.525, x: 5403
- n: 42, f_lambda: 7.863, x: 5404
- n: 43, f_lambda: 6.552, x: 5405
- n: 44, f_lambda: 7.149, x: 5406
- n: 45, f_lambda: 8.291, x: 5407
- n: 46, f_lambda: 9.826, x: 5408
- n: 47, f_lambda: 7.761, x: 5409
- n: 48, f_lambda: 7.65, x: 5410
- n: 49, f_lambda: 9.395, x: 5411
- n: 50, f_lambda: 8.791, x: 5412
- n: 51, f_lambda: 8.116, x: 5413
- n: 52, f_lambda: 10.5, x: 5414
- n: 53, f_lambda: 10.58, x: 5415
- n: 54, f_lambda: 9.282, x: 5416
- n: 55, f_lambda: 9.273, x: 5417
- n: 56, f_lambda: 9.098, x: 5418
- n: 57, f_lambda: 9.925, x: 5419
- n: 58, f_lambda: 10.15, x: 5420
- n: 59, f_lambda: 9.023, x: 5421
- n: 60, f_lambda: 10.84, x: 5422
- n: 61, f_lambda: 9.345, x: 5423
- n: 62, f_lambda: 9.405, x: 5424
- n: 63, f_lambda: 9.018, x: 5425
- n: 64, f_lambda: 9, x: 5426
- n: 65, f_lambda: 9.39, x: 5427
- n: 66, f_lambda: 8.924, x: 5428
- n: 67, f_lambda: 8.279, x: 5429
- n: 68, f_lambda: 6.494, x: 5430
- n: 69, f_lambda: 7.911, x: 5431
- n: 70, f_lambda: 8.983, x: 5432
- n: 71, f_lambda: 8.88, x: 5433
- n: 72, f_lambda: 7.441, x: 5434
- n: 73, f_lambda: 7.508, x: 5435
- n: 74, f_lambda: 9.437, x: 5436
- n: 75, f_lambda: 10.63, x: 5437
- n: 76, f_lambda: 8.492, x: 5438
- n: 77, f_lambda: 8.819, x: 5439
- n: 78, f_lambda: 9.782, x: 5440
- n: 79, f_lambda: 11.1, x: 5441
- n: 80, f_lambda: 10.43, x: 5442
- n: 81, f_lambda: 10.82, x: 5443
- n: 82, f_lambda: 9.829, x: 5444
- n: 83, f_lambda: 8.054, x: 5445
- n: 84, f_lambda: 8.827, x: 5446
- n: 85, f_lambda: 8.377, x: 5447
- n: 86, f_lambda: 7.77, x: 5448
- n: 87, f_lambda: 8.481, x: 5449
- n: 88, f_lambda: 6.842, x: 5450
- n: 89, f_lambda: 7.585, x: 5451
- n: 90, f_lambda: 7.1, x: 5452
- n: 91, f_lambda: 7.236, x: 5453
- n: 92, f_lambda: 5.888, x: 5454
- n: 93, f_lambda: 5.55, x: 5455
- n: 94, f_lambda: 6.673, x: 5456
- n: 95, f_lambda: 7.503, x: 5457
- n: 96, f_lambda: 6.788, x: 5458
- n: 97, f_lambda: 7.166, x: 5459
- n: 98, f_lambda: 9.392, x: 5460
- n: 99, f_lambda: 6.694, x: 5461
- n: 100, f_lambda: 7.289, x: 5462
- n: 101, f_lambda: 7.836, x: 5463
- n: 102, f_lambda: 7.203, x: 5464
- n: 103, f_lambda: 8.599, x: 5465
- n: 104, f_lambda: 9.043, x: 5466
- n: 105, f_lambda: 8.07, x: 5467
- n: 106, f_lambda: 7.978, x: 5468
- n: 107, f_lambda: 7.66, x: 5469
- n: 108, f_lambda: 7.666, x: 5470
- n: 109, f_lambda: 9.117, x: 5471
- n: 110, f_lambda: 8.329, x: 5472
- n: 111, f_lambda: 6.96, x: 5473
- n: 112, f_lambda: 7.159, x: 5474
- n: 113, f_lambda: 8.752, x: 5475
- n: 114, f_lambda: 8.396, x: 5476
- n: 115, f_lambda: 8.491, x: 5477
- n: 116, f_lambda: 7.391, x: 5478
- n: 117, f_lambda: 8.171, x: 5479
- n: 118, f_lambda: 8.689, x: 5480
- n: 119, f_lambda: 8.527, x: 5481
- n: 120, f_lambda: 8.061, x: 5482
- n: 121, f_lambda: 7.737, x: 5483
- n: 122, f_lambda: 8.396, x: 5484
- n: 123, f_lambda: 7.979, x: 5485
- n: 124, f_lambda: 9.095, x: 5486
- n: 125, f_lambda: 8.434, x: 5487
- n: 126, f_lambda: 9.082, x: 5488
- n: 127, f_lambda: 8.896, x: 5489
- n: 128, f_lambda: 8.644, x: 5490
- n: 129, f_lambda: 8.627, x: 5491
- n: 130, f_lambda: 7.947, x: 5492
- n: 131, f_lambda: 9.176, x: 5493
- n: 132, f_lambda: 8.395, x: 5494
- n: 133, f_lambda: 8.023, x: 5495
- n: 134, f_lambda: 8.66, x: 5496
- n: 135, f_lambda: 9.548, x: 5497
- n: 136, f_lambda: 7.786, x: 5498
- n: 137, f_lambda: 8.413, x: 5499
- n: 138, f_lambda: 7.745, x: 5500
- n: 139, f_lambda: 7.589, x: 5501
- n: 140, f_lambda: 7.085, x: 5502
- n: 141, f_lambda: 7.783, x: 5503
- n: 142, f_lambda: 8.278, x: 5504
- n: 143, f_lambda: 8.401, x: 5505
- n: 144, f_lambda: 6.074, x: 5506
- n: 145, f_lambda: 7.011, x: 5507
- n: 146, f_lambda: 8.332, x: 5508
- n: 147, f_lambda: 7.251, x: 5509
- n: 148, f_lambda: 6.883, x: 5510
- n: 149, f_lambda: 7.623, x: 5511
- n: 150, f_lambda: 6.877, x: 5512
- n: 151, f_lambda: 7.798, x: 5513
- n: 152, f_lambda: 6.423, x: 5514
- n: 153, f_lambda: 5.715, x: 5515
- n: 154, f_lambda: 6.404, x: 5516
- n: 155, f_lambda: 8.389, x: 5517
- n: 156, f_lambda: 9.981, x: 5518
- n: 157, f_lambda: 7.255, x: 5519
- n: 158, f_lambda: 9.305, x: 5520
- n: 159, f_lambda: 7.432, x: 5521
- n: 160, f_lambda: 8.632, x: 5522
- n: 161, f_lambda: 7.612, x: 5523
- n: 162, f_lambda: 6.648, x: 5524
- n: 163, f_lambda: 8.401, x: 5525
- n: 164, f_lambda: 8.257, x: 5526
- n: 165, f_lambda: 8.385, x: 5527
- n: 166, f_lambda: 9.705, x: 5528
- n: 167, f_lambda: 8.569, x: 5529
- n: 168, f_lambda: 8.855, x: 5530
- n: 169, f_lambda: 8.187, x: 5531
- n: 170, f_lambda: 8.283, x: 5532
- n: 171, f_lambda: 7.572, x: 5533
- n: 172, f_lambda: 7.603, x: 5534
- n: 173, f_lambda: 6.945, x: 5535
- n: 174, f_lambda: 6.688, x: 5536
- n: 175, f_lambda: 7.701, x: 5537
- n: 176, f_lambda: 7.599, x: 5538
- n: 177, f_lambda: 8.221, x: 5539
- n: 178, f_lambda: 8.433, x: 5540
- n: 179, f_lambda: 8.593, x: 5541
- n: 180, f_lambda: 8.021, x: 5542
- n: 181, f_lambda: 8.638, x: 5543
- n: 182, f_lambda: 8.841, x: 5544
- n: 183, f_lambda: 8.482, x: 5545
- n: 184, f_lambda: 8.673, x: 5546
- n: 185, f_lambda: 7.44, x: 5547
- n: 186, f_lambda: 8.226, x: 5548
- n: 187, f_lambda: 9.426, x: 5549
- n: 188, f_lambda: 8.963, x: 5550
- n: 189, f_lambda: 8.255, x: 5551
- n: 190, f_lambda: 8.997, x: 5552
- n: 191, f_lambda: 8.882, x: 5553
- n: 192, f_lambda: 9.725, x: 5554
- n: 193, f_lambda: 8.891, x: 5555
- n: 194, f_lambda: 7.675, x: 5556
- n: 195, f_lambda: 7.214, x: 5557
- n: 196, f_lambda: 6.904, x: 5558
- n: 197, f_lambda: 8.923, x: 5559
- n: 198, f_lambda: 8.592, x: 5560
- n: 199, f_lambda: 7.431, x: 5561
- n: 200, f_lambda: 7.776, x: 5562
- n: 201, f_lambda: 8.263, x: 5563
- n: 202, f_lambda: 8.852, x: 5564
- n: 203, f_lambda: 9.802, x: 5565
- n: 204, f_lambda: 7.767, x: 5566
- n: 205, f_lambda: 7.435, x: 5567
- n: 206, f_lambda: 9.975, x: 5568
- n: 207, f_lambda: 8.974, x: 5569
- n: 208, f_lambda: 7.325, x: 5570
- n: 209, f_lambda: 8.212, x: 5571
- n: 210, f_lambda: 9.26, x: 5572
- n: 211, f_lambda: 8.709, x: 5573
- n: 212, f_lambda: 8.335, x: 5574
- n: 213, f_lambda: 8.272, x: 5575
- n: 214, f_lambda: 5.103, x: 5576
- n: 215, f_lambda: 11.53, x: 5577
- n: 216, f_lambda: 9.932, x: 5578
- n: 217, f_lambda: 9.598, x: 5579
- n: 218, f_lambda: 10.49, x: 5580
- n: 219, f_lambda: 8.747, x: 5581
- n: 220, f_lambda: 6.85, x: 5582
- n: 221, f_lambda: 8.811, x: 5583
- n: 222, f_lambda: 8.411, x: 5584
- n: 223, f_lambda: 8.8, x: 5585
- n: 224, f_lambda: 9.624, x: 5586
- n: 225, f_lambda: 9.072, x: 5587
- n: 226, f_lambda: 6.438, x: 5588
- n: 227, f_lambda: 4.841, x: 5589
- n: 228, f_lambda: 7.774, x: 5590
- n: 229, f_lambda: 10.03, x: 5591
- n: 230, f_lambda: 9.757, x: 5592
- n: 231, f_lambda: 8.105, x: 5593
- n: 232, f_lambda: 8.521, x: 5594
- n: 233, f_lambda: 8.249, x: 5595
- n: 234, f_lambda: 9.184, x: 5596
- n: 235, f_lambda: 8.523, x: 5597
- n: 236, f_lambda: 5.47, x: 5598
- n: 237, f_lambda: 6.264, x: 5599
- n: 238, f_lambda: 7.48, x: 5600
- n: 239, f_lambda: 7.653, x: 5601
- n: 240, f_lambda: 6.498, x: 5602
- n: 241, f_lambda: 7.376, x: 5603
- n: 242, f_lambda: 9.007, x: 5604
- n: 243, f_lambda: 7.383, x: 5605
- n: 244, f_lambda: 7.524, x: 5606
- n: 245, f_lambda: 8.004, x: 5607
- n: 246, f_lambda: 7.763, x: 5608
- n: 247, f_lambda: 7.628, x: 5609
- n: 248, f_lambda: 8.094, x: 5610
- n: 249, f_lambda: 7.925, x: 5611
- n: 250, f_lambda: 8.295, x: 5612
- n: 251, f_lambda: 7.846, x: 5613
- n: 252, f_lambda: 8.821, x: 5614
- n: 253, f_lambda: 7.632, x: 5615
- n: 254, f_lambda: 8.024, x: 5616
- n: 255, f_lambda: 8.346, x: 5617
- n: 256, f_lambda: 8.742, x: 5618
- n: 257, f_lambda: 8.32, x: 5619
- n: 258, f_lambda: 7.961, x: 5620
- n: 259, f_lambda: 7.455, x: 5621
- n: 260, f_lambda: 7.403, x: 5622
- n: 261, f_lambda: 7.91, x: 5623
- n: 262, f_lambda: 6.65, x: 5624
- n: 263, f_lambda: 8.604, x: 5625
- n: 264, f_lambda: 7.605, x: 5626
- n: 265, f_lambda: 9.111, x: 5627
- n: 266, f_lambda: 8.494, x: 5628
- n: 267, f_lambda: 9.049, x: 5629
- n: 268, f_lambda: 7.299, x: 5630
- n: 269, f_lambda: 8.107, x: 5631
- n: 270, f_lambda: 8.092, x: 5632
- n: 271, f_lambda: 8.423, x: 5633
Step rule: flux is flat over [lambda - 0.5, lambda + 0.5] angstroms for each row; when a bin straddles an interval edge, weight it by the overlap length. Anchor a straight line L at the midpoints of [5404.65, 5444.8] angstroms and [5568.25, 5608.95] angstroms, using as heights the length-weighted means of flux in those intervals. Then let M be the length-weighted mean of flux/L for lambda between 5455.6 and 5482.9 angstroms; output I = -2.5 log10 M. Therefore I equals 0.12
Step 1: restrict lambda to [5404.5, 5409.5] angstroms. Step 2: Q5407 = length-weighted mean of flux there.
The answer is 7.92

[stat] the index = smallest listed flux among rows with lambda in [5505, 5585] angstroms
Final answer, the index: 5.103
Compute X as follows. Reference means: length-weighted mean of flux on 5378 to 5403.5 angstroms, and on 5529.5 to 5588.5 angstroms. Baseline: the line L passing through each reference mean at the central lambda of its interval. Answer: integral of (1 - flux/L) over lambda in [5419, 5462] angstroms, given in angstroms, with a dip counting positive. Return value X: 2.0 angstroms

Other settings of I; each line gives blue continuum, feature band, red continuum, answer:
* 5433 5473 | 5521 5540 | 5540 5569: 0.053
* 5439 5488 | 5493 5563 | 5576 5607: 0.018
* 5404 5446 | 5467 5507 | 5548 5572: 0.076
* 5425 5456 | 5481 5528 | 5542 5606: 0.052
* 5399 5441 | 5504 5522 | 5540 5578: 0.147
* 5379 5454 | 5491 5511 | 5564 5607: 0.085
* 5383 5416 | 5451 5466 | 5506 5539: 0.145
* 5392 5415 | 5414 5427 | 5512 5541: -0.128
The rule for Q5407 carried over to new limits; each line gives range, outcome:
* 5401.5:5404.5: 9.05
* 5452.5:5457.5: 6.57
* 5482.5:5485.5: 8.04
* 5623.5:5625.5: 7.63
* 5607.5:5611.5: 7.85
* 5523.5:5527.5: 7.92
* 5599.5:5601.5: 7.57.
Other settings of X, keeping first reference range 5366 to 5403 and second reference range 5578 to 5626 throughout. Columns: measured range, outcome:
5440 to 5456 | 0.7 angstroms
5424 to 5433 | 0.1 angstroms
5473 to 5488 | 0.5 angstroms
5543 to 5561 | -0.5 angstroms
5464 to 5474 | 0.6 angstroms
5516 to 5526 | 0.3 angstroms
